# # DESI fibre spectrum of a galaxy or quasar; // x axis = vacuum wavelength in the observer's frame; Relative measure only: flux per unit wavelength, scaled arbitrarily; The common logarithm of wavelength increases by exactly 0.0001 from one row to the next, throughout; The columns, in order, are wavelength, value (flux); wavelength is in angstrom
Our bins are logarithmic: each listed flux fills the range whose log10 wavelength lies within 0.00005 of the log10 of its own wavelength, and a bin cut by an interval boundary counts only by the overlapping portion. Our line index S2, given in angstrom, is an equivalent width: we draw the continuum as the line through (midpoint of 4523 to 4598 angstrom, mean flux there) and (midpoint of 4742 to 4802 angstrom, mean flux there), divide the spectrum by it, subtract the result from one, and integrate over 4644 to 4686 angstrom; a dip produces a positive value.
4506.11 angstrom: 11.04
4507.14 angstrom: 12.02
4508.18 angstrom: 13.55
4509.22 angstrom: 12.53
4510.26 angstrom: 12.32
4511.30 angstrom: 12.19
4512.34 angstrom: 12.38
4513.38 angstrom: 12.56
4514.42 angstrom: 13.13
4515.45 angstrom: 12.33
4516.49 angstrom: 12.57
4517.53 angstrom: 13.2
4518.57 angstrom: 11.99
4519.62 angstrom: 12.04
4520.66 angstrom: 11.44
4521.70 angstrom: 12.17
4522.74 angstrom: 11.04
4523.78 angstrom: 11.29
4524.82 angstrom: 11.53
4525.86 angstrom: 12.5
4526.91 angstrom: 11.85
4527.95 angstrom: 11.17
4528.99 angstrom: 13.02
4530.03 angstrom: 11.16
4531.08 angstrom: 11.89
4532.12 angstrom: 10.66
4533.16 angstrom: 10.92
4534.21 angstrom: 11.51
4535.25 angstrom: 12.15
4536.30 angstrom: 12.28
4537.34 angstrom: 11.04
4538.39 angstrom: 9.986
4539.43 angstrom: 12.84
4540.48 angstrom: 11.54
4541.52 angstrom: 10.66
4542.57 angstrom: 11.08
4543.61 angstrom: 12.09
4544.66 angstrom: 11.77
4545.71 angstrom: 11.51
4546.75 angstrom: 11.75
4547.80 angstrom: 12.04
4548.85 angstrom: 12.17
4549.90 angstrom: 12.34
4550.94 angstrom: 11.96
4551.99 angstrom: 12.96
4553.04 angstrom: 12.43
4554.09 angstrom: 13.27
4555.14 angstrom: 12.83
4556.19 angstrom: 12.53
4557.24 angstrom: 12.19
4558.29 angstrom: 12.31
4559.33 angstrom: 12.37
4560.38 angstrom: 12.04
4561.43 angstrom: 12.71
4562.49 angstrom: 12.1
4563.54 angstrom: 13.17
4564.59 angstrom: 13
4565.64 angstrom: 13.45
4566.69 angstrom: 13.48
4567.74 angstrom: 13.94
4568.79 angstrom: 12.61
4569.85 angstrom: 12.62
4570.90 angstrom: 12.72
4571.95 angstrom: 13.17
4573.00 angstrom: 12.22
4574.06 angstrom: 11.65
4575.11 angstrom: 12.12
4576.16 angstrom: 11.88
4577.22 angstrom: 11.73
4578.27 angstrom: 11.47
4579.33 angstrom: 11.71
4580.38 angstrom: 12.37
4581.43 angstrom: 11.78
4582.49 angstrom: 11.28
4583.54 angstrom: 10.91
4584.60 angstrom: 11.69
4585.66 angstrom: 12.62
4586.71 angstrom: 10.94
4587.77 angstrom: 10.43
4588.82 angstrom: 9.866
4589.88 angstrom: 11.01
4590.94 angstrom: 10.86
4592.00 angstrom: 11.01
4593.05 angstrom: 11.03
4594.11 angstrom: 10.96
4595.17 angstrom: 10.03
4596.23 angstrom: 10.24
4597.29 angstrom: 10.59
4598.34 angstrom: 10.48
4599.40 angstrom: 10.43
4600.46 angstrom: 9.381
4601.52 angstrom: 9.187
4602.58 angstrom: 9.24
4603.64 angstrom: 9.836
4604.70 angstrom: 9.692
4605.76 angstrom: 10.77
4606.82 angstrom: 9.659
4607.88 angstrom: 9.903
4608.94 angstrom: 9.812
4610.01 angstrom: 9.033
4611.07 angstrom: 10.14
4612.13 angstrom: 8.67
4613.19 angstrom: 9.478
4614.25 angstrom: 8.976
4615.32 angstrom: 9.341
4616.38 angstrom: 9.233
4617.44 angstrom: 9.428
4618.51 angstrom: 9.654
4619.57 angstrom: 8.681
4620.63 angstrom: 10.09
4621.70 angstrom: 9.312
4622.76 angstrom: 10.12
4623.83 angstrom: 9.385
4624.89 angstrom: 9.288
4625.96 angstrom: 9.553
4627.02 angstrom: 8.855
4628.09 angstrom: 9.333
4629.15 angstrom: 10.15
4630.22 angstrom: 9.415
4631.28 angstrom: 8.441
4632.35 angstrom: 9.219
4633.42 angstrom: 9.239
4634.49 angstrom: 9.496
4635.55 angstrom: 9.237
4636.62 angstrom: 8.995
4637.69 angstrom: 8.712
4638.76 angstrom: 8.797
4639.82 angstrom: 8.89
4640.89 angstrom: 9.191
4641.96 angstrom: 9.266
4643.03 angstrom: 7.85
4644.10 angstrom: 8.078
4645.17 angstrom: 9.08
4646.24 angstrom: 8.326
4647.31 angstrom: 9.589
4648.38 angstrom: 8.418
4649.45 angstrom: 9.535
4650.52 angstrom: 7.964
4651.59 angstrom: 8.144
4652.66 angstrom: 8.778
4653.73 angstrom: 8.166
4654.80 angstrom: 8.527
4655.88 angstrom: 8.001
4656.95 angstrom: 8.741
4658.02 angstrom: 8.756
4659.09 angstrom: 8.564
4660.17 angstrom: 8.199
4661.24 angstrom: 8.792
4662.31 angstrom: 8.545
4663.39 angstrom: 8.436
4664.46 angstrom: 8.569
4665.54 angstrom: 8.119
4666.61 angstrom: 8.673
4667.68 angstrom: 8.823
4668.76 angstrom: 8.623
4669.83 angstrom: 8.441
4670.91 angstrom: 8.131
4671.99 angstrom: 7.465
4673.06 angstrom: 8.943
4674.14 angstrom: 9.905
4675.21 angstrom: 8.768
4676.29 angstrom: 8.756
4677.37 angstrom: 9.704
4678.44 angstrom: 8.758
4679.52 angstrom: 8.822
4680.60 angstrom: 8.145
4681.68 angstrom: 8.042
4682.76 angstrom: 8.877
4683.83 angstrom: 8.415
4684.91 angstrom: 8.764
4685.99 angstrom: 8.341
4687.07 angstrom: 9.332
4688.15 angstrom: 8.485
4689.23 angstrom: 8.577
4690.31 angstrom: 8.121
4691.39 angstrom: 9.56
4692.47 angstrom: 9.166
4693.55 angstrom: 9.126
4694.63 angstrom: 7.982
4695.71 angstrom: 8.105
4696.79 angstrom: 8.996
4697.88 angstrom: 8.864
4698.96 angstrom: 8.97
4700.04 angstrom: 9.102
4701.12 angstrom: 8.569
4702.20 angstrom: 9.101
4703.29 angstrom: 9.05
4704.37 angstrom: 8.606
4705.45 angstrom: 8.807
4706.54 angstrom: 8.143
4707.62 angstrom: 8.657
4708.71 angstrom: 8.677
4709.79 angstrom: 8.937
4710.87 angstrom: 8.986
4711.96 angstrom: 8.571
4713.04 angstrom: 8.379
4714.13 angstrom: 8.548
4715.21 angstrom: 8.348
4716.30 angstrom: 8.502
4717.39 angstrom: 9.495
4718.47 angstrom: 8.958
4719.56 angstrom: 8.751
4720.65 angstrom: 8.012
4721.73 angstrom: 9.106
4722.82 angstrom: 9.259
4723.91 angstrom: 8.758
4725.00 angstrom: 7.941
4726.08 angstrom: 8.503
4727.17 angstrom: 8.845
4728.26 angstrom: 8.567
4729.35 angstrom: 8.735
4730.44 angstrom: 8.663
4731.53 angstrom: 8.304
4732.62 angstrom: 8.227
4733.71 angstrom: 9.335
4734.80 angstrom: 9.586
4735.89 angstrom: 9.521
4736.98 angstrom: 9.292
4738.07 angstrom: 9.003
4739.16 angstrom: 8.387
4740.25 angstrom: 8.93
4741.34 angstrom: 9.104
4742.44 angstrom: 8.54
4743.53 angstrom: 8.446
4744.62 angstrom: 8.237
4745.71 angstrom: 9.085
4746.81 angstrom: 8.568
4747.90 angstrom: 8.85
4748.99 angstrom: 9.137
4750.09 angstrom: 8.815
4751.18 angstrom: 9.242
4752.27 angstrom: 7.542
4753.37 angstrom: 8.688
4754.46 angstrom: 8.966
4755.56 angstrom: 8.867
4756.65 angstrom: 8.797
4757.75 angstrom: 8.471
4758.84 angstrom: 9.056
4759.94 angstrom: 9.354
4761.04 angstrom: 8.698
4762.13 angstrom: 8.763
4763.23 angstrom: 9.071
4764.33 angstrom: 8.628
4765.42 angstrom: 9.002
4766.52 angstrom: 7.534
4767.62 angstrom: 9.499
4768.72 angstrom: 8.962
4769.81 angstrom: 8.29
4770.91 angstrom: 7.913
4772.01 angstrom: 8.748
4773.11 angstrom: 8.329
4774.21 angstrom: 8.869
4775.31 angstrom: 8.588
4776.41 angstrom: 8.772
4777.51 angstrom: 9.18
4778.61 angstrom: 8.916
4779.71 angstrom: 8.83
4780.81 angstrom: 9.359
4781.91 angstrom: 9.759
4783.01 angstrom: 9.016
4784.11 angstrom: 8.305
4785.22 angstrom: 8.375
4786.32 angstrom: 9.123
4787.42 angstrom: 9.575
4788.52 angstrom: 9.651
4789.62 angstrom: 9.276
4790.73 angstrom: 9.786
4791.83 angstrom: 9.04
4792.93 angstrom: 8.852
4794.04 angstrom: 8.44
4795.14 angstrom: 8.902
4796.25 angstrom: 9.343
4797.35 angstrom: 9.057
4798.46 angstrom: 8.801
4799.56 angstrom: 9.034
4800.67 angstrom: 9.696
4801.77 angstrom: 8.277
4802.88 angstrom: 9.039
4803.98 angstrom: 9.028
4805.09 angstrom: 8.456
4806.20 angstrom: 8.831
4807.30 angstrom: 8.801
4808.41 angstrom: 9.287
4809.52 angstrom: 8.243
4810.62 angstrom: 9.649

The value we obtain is 7.1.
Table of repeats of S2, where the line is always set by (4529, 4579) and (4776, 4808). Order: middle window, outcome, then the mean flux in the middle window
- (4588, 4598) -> 0.9 angstrom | 10.6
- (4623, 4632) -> 1.5 angstrom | 9.33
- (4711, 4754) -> 4.6 angstrom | 8.74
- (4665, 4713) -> 7.7 angstrom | 8.7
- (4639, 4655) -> 3.3 angstrom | 8.66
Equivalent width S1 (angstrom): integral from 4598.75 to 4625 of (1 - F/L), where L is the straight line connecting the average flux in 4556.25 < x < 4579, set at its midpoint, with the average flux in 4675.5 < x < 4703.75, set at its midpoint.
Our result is 3.7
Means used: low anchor 12.5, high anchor 8.76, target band 9.56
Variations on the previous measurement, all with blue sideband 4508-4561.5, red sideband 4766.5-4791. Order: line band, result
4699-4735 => 3.6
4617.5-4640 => 3.2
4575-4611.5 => 2.0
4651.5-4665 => 2.5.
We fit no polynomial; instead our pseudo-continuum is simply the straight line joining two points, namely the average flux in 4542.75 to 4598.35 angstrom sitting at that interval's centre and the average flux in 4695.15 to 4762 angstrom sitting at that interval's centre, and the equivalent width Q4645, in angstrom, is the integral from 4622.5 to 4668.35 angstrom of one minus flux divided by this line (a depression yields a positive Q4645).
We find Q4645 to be 7.0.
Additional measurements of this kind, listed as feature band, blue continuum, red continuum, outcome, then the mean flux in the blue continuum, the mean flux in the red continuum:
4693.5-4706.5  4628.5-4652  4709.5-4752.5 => 0.1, 8.92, 8.76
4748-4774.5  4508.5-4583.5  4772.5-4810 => 1.8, 12.1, 8.97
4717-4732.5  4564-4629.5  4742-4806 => 1.1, 10.7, 8.85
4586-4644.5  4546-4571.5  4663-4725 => 7.2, 12.6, 8.7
